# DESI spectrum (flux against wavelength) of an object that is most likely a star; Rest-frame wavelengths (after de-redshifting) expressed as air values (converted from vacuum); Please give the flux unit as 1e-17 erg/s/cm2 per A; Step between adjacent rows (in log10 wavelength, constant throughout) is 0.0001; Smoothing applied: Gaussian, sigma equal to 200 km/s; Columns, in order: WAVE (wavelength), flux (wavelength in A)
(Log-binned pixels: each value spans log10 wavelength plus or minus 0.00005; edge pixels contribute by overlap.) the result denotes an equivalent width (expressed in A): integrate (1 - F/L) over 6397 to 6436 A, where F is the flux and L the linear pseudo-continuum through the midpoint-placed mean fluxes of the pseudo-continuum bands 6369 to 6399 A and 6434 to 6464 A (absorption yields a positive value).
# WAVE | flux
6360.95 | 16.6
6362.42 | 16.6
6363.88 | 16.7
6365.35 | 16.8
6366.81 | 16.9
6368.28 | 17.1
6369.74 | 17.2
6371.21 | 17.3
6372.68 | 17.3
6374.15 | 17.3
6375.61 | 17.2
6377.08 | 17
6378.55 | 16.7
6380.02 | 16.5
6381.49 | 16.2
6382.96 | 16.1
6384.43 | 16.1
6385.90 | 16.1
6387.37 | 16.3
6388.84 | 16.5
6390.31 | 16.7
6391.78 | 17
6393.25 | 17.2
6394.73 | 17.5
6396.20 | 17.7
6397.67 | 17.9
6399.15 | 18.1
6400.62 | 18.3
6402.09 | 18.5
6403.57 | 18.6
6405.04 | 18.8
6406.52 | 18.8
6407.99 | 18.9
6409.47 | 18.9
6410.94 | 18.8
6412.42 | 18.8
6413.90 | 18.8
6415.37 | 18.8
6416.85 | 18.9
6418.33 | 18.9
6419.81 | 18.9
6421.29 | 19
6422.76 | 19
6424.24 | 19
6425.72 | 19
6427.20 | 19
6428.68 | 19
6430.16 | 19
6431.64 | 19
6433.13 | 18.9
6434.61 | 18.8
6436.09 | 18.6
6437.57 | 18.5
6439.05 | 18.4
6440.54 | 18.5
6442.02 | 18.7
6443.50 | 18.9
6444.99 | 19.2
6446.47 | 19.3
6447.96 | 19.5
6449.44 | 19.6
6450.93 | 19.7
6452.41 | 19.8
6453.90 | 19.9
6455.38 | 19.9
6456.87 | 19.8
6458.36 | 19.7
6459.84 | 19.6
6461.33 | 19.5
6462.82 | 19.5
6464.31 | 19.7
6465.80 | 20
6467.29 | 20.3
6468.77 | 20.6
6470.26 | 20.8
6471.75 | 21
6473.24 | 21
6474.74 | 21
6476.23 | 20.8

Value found -1.49 A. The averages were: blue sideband 16.9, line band 18.8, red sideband 19.3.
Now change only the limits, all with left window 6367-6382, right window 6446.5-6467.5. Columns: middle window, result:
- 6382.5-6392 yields 0.6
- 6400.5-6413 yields -0.5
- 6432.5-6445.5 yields 0.3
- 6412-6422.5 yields -0.3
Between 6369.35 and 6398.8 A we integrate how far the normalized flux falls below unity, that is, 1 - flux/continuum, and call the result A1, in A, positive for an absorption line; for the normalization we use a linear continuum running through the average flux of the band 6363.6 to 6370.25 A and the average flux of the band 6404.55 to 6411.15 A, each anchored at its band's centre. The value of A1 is 1.4 A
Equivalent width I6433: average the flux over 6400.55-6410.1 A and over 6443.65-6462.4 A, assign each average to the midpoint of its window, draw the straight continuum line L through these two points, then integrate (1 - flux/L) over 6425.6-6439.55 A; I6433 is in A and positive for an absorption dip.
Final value 0.29 A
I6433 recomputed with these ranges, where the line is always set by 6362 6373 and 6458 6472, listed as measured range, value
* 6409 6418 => -0.2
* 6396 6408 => -0.2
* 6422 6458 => 0.3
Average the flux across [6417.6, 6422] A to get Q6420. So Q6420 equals 18.9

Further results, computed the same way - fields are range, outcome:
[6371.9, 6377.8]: 17.2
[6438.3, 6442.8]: 18.5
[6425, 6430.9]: 19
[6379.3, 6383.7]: 16.3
